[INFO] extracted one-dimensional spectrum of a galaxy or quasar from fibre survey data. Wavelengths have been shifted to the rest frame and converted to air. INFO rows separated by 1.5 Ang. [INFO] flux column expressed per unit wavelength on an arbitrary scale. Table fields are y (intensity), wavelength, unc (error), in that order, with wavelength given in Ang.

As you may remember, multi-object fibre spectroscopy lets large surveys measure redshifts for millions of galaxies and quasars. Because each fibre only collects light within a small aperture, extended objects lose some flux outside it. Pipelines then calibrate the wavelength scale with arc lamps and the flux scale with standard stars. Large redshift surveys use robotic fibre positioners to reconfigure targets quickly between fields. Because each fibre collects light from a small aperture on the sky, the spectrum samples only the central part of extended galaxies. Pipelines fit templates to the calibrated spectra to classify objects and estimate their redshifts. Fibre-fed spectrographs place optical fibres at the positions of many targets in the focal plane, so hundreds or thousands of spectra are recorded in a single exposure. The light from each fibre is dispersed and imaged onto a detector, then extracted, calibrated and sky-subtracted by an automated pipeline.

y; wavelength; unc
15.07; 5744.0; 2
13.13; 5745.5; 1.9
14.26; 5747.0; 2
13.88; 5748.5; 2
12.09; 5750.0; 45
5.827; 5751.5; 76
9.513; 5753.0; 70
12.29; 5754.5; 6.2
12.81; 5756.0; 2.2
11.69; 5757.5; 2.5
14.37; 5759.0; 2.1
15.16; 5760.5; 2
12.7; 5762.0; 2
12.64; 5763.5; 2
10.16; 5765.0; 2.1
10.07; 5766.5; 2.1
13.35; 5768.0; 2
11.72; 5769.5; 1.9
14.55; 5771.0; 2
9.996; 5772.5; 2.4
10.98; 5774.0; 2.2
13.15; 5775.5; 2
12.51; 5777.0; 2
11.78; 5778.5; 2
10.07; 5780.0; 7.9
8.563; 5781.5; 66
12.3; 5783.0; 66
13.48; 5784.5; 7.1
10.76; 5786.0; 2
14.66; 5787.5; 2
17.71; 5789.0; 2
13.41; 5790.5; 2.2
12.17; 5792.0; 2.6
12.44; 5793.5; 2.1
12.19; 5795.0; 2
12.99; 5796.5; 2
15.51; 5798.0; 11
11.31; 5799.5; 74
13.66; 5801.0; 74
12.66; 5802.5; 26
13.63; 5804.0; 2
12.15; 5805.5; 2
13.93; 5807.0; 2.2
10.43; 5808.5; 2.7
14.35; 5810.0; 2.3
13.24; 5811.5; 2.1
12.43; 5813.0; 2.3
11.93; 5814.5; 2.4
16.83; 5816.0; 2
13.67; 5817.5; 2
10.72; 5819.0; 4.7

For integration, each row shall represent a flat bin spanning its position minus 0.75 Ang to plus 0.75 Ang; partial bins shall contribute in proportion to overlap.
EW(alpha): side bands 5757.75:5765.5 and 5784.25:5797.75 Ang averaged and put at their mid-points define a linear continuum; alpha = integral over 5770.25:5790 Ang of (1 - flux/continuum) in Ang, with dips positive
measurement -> 1.3 Ang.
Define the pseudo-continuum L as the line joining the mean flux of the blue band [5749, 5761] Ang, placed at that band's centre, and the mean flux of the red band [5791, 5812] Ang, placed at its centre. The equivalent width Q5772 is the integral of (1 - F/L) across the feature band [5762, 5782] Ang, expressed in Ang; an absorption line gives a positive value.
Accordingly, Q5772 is 0.9 Ang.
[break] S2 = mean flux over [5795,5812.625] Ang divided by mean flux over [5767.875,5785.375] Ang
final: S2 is 1.1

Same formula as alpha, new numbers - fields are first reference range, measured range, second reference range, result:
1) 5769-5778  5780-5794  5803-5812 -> -0.25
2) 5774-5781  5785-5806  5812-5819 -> -1.32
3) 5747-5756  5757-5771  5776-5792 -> -1.03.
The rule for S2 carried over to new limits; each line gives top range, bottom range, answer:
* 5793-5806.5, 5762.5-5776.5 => 1.09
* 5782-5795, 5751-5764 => 1.10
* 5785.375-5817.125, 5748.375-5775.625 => 1.12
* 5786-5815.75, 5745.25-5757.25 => 1.13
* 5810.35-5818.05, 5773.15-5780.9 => 1.18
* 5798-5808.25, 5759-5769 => 1.04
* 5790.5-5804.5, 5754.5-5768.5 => 1.04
